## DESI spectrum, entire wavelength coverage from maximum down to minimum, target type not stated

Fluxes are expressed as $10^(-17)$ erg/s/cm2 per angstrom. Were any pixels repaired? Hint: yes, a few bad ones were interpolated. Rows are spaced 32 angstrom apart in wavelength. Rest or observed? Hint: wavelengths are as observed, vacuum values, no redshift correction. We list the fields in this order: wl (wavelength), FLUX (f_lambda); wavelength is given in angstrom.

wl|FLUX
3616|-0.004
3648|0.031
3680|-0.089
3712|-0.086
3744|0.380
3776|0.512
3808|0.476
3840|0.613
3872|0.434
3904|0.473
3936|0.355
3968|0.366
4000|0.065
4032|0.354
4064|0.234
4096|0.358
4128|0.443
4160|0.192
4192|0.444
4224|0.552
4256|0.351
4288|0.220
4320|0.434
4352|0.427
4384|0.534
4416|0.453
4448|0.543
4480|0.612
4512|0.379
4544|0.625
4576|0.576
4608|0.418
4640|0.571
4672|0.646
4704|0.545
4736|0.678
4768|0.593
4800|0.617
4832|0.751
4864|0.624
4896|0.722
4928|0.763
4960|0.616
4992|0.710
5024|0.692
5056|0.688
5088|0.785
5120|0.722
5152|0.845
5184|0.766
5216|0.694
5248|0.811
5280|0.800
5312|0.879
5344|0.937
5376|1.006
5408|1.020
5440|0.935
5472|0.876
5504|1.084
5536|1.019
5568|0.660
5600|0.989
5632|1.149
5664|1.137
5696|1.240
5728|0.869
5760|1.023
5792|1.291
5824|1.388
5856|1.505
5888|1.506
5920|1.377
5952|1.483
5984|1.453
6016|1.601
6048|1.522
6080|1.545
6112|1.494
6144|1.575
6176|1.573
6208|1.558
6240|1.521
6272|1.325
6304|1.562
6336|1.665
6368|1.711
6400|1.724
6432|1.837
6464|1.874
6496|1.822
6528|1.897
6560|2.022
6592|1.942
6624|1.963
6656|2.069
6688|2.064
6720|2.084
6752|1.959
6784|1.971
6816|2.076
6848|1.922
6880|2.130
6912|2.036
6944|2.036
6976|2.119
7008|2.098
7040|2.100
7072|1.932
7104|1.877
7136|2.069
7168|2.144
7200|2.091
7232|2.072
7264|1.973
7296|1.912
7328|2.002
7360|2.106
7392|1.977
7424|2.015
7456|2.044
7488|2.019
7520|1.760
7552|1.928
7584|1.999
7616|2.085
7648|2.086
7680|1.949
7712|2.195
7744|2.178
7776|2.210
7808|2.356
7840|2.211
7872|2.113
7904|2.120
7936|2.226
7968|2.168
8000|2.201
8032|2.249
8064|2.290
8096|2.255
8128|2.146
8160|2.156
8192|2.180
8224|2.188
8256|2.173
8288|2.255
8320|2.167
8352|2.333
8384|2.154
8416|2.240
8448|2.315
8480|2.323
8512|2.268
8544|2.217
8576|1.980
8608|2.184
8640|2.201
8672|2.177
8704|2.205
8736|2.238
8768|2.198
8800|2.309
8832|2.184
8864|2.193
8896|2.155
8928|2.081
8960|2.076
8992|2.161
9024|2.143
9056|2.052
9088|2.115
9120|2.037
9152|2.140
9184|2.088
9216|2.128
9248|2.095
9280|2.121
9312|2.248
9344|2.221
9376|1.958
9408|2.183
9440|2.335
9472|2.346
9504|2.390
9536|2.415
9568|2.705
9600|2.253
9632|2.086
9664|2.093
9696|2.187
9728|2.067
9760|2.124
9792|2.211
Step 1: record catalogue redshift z 0.455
